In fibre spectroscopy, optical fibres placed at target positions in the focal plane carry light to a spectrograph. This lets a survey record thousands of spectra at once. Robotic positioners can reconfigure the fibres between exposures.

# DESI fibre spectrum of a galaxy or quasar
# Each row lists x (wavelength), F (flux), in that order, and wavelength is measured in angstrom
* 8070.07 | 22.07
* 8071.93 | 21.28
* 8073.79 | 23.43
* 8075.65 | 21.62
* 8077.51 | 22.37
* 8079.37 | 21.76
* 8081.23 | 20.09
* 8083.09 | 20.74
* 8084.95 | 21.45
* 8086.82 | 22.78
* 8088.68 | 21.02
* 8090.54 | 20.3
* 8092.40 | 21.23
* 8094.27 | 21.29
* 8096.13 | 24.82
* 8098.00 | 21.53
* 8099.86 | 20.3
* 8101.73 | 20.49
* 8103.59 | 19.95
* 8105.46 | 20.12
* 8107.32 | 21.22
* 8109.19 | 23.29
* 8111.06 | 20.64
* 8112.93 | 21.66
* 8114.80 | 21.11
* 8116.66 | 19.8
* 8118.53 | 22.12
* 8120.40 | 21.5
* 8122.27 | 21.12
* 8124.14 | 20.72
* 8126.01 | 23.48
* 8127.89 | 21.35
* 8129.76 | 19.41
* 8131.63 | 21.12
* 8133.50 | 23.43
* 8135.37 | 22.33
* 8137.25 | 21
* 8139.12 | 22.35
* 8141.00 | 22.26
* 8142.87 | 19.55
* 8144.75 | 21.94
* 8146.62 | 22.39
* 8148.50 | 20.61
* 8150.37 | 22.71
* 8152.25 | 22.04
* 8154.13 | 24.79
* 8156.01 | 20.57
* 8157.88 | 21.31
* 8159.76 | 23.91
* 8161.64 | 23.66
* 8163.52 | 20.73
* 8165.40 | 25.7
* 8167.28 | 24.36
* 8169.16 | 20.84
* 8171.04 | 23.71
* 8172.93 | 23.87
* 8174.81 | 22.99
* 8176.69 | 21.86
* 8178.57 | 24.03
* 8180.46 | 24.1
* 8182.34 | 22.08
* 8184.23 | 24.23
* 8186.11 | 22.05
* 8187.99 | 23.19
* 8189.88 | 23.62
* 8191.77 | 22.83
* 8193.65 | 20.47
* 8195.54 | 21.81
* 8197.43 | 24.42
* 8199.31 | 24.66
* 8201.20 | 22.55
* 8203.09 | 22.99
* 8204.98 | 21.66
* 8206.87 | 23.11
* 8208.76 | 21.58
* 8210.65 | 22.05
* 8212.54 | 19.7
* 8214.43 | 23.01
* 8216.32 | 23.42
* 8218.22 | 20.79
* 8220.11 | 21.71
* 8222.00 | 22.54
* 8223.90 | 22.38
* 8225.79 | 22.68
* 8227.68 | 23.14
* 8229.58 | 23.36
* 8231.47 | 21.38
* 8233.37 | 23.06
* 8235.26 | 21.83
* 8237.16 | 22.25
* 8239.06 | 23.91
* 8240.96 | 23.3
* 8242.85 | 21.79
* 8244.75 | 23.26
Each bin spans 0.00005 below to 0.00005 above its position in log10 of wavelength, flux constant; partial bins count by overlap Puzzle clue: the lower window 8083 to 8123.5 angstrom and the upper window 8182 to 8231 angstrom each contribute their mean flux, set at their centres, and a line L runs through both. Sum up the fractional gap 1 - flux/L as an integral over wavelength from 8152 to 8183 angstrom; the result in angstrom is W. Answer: -1.3 angstrom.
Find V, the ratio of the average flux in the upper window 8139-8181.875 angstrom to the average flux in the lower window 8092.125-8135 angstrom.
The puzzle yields 1.06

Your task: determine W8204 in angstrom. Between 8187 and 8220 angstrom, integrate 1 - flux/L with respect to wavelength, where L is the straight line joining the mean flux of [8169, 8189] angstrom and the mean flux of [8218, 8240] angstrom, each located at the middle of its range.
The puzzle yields 0.5 angstrom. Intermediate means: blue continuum 23.1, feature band 22.4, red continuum 22.5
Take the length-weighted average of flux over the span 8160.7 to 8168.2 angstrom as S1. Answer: 23.6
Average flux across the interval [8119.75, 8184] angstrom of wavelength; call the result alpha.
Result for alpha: 22.3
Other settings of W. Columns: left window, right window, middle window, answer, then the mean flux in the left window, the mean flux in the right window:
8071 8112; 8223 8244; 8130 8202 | -1.7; 21.4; 22.7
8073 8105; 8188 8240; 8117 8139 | 0.2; 21.4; 22.5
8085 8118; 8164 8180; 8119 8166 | 1.1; 21.3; 23.4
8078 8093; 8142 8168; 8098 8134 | 0.9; 21.2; 22.4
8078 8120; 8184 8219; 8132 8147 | -0.1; 21.3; 22.5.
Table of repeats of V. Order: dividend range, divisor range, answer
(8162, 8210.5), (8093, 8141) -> 1.07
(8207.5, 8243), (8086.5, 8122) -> 1.05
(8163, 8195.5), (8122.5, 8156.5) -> 1.05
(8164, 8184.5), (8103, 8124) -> 1.10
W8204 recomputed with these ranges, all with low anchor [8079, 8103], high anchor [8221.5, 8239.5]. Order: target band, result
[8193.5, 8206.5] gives -0.3 angstrom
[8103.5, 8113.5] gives 0.1 angstrom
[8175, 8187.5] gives -0.5 angstrom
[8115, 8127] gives 0.1 angstrom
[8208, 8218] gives 0.3 angstrom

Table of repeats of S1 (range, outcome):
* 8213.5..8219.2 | 22.4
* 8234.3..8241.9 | 22.8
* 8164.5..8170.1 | 23.6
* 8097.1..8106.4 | 20.5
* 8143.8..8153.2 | 21.9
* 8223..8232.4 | 22.6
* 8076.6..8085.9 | 21.3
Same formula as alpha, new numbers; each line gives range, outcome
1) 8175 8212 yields 22.8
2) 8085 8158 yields 21.5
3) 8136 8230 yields 22.5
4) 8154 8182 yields 23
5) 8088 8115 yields 21.3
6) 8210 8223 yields 21.9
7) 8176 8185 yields 23.3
